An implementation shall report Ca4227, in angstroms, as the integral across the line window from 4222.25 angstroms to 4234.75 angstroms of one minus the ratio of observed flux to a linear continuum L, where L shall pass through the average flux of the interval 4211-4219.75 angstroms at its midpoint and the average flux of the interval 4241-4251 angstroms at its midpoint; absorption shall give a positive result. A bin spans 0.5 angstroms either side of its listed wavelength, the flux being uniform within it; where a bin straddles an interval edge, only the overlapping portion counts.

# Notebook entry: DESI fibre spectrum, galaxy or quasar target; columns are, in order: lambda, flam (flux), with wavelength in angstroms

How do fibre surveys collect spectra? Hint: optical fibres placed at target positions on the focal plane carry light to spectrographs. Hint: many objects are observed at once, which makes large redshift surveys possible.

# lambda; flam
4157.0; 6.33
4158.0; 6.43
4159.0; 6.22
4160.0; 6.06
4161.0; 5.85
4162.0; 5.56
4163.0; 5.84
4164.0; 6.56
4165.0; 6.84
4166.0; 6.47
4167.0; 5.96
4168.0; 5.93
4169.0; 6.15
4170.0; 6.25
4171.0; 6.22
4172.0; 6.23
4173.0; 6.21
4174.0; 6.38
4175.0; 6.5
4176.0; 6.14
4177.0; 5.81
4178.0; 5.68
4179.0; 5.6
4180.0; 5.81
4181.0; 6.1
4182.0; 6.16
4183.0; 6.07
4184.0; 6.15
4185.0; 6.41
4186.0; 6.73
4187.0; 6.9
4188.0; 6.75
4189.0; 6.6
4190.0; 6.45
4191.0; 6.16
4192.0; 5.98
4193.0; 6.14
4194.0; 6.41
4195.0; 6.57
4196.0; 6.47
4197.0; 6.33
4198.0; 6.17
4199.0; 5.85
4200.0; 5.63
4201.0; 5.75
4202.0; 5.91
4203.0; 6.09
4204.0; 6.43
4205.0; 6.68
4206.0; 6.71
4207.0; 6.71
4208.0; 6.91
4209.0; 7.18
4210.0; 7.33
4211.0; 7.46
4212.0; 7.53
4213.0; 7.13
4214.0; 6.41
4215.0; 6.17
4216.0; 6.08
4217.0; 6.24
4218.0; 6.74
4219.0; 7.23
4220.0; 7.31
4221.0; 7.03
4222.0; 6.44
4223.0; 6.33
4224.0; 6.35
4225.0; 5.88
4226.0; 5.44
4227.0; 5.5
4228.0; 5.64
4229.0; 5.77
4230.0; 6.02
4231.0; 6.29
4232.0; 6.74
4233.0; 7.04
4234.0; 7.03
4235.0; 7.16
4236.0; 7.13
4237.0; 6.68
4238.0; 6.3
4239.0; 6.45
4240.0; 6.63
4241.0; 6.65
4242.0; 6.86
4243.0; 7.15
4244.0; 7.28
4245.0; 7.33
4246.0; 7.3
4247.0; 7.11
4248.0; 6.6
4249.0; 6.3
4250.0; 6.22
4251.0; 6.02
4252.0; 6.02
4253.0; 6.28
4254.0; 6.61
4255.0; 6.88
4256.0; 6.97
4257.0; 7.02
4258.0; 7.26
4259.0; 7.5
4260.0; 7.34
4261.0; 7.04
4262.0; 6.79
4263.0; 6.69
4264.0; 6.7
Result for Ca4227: 1.10 angstroms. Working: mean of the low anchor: 6.75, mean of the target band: 6.19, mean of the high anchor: 6.85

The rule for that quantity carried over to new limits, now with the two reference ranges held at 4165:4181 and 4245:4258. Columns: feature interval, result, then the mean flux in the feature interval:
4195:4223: -1.0 angstroms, 6.58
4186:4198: -0.4 angstroms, 6.43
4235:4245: -0.4 angstroms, 6.84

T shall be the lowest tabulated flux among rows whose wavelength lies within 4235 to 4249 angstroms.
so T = 6.3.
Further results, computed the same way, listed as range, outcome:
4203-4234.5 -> 5.44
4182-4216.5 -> 5.63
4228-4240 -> 5.64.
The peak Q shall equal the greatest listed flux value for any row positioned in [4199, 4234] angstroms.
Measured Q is 7.53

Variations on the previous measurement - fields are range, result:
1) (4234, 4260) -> 7.5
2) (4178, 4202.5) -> 6.9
